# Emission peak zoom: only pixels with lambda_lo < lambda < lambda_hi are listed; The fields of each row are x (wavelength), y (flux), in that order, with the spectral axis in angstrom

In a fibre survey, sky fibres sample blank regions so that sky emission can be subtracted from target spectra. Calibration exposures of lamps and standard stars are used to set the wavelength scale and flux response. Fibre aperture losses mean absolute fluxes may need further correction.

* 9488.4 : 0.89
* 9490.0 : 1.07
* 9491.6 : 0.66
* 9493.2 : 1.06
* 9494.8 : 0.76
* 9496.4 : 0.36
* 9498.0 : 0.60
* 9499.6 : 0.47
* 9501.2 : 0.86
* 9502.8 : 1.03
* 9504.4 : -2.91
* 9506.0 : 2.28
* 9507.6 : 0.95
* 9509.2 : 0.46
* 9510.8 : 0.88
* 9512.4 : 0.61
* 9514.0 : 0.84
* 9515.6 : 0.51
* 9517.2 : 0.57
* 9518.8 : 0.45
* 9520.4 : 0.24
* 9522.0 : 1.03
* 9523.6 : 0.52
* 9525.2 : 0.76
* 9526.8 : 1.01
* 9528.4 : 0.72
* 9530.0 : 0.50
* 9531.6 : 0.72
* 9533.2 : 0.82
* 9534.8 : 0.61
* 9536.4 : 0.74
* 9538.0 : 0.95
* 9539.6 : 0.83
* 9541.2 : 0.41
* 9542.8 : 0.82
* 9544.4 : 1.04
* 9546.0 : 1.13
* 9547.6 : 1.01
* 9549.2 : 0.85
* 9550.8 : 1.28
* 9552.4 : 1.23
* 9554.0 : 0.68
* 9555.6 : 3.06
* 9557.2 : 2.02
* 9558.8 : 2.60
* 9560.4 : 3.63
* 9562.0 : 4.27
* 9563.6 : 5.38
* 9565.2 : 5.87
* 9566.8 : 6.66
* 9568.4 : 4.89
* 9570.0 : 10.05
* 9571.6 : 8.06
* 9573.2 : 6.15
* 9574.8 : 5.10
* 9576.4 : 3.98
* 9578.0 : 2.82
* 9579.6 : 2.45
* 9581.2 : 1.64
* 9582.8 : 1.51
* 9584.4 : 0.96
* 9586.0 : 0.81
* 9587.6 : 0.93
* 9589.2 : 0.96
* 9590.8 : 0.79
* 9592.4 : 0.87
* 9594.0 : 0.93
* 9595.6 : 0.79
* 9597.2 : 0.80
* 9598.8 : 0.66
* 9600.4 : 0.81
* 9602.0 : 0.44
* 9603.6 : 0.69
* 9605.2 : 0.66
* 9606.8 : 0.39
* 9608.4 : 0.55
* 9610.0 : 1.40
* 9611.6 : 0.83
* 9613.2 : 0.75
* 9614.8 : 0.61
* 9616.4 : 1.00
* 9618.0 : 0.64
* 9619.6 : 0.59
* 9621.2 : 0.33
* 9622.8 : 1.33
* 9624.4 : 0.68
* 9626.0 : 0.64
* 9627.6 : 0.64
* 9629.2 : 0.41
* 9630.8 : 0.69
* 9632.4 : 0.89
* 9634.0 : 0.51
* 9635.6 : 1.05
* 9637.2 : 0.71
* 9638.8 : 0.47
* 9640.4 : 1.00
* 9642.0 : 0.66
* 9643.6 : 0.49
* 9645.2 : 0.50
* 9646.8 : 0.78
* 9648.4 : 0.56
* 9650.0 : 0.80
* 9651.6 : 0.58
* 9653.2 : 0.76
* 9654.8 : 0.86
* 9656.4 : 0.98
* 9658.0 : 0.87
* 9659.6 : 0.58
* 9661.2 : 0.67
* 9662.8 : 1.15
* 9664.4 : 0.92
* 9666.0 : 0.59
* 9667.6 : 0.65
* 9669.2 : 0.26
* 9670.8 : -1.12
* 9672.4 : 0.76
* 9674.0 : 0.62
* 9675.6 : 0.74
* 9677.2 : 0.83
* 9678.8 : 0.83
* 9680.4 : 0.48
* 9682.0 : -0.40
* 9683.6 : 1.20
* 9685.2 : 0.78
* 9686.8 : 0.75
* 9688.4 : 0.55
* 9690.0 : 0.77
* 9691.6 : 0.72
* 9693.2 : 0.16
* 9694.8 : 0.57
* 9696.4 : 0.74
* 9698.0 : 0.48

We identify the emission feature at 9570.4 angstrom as [O III]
